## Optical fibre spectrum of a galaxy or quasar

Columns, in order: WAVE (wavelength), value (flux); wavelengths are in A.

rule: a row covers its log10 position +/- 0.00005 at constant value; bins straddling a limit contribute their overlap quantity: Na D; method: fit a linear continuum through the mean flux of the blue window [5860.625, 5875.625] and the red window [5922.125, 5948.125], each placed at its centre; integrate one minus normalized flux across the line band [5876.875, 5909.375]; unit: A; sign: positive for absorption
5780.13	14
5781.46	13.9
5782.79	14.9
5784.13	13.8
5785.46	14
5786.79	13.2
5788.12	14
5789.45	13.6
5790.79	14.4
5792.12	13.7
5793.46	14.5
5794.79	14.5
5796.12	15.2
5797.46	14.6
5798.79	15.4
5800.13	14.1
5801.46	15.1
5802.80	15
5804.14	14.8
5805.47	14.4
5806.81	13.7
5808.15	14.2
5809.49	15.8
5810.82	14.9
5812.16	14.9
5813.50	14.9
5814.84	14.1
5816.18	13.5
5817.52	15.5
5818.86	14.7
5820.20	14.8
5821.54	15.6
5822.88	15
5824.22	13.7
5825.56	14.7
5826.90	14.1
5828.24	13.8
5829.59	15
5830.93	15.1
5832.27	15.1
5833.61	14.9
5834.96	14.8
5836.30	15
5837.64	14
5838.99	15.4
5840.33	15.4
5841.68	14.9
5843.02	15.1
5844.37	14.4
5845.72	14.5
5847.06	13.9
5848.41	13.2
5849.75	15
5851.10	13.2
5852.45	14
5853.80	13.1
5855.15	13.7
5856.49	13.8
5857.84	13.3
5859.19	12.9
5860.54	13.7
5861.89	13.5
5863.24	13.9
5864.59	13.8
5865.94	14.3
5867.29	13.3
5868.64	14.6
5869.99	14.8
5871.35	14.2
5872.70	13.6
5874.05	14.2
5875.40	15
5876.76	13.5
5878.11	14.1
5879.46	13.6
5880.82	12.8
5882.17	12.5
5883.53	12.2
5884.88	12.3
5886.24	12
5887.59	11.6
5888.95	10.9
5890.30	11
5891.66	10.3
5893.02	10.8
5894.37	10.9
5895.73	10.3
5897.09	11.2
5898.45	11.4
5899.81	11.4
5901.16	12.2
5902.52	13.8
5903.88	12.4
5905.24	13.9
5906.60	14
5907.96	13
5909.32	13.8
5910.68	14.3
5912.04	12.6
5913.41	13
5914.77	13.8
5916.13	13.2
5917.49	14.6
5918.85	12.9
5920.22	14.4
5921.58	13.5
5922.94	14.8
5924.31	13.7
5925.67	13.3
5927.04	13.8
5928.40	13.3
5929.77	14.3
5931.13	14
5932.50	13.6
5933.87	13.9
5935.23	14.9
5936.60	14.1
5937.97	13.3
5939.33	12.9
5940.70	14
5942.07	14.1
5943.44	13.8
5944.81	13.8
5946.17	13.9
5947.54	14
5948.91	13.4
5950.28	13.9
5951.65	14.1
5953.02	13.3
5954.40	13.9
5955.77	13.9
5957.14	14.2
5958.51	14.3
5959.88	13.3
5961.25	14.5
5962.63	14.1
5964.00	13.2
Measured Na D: 4.2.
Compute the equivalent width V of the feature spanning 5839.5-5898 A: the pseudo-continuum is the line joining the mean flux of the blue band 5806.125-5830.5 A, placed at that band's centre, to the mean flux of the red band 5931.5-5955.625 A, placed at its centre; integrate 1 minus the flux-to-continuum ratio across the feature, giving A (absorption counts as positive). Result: 4.3 A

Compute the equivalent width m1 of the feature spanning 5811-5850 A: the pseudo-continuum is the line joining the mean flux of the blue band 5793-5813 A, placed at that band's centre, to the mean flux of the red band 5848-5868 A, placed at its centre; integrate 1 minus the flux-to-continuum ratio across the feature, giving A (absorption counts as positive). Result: -1.2 A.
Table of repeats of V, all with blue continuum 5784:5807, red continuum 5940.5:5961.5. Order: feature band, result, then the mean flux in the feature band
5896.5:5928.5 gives 1.68 A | 13.3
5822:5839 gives -0.46 A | 14.6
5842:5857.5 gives 0.22 A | 14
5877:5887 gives 0.92 A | 12.8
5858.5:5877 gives 0.24 A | 14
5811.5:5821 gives -0.23 A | 14.6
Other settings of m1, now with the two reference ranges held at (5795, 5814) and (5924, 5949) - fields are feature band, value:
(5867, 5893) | 2.4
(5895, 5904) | 1.5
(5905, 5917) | 0.4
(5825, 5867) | 0.7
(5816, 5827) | 0.0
